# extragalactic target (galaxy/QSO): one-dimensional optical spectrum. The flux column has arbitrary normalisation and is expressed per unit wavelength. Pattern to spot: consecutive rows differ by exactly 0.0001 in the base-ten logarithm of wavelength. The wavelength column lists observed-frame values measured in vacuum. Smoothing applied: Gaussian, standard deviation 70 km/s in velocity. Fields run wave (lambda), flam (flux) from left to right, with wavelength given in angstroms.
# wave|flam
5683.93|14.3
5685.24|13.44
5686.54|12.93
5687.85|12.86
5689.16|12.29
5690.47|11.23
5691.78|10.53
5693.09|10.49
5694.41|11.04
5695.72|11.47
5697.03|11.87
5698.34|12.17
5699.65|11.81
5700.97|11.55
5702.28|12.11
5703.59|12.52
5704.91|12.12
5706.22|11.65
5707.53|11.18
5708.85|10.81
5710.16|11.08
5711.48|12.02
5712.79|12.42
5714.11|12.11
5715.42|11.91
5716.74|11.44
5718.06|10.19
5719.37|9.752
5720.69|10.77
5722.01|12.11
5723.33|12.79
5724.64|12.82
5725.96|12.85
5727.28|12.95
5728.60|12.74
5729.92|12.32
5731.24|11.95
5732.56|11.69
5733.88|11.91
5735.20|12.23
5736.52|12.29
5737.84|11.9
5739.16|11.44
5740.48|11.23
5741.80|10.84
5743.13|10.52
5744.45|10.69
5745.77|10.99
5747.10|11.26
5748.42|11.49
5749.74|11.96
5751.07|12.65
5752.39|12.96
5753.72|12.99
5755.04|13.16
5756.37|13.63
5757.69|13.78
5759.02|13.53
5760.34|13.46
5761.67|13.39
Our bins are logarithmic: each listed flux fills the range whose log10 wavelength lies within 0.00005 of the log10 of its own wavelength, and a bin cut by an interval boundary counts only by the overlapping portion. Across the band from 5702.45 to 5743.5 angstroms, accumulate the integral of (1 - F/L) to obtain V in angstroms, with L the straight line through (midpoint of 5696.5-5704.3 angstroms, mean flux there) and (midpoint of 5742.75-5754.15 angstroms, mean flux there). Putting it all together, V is 0.3 angstroms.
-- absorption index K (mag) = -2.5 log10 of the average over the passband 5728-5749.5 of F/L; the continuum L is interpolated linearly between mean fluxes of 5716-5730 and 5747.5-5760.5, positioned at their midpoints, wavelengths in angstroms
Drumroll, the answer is 0.07 mag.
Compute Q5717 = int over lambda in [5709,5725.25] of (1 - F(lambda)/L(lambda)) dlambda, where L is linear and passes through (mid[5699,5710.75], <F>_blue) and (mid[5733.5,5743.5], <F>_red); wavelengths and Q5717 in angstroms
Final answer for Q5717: 0.04 angstroms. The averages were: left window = 11.6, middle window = 11.6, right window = 11.6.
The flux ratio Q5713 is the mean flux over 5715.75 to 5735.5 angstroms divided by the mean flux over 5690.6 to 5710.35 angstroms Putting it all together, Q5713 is 1.03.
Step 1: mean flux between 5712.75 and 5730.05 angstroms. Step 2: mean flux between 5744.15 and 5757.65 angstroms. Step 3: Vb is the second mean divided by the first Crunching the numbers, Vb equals 1.0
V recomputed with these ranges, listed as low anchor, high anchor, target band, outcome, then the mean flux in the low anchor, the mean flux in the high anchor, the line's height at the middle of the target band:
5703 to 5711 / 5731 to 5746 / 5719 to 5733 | -0.75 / 11.6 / 11.5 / 11.5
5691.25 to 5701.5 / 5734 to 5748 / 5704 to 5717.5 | -0.37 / 11.4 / 11.4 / 11.4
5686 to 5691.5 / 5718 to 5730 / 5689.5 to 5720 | 1.61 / 12.2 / 12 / 12.1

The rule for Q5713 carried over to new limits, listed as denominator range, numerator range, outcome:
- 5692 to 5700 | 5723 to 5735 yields 1.09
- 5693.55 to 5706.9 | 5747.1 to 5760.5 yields 1.09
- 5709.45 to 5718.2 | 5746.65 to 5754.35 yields 1.05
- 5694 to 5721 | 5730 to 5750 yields 1.00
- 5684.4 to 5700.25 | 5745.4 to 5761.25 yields 1.07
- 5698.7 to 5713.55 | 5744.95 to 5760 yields 1.07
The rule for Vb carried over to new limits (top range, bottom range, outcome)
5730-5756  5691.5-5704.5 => 1.02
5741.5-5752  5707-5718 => 0.98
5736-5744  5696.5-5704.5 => 0.94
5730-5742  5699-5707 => 0.99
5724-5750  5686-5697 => 1.02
